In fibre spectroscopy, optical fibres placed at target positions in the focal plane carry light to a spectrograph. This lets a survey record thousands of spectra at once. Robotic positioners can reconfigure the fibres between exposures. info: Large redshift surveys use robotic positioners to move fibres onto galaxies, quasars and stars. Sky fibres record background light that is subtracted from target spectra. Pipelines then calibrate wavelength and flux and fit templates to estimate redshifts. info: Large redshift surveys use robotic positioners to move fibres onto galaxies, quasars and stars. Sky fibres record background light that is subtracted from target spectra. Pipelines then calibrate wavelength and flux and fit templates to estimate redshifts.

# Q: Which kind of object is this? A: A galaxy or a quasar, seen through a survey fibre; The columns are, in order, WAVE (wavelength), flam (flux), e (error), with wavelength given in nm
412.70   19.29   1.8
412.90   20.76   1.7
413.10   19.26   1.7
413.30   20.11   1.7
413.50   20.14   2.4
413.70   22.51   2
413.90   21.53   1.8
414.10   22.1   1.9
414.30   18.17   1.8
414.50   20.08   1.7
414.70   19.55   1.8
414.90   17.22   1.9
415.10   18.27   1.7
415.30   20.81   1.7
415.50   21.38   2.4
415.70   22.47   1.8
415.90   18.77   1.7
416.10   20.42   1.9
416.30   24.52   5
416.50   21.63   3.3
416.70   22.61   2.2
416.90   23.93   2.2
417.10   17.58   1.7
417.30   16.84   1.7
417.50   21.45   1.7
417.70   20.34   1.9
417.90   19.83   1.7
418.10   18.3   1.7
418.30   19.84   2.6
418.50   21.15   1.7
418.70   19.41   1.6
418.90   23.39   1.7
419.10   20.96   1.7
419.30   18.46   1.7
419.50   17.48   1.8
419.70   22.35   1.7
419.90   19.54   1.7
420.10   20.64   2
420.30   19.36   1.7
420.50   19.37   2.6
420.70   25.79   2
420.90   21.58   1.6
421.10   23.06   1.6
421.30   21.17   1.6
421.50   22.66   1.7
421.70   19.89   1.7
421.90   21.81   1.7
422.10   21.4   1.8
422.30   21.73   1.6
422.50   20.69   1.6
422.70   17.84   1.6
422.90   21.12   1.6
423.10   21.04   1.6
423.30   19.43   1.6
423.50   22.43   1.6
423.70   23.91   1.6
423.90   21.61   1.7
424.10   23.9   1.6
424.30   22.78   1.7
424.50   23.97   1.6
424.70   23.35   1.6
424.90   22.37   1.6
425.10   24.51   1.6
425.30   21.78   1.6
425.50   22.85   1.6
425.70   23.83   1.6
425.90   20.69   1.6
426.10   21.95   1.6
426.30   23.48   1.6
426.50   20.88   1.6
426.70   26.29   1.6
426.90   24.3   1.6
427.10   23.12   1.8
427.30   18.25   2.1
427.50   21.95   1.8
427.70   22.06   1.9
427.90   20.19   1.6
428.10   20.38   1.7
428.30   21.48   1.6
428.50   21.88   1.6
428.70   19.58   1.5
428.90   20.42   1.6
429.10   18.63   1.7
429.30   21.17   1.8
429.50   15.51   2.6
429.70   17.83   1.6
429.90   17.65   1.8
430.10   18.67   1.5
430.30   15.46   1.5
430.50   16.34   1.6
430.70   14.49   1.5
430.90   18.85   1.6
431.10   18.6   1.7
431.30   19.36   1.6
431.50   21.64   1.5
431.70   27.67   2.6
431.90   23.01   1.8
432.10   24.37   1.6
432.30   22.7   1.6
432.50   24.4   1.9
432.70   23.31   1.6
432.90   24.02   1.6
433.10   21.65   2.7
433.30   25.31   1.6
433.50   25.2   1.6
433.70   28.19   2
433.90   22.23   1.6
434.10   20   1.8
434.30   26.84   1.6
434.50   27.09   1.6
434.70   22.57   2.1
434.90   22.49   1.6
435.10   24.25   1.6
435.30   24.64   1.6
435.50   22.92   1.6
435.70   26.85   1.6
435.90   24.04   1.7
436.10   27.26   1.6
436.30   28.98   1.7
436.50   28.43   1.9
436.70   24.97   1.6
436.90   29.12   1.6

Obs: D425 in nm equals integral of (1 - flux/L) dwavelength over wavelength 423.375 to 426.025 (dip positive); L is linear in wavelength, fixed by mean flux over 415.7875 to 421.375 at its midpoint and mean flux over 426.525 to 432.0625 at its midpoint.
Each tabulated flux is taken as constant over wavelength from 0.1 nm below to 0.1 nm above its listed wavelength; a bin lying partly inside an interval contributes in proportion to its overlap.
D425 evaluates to -0.32 nm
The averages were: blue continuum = 20.7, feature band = 22.9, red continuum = 20.2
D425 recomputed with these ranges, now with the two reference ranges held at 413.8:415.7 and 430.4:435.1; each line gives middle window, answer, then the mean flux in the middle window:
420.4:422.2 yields -0.07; 21.9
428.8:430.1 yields 0.21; 18.5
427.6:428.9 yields 0.07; 20.9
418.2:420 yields 0.03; 20.3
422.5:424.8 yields -0.06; 21.9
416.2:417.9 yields -0.06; 21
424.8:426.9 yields -0.12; 22.9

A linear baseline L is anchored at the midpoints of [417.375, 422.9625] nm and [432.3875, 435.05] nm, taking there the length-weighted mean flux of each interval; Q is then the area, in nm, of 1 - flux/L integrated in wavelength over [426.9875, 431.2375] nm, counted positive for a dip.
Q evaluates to 0.69 nm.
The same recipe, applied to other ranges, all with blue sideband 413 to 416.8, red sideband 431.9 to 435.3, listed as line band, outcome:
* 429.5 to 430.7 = 0.34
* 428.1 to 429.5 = 0.18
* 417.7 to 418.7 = 0.07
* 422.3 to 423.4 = 0.09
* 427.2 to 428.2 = 0.10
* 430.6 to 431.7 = 0.19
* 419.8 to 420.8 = 0.03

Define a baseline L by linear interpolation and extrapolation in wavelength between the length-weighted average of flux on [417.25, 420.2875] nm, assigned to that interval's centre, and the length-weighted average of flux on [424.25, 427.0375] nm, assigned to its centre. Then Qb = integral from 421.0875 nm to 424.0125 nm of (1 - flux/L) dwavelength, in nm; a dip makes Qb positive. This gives 0.06 nm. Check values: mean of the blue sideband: 20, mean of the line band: 21.3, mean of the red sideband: 23.1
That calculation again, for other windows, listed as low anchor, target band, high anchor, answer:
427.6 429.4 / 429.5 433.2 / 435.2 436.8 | 0.380 nm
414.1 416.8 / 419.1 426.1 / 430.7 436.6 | 0.079 nm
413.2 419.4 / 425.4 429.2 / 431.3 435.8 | 0.173 nm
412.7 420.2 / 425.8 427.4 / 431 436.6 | 0.017 nm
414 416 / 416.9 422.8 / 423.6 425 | 0.283 nm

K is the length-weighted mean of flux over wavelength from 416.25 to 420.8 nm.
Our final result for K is 20.6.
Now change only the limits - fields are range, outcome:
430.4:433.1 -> 21.5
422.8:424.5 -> 22.1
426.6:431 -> 19.8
